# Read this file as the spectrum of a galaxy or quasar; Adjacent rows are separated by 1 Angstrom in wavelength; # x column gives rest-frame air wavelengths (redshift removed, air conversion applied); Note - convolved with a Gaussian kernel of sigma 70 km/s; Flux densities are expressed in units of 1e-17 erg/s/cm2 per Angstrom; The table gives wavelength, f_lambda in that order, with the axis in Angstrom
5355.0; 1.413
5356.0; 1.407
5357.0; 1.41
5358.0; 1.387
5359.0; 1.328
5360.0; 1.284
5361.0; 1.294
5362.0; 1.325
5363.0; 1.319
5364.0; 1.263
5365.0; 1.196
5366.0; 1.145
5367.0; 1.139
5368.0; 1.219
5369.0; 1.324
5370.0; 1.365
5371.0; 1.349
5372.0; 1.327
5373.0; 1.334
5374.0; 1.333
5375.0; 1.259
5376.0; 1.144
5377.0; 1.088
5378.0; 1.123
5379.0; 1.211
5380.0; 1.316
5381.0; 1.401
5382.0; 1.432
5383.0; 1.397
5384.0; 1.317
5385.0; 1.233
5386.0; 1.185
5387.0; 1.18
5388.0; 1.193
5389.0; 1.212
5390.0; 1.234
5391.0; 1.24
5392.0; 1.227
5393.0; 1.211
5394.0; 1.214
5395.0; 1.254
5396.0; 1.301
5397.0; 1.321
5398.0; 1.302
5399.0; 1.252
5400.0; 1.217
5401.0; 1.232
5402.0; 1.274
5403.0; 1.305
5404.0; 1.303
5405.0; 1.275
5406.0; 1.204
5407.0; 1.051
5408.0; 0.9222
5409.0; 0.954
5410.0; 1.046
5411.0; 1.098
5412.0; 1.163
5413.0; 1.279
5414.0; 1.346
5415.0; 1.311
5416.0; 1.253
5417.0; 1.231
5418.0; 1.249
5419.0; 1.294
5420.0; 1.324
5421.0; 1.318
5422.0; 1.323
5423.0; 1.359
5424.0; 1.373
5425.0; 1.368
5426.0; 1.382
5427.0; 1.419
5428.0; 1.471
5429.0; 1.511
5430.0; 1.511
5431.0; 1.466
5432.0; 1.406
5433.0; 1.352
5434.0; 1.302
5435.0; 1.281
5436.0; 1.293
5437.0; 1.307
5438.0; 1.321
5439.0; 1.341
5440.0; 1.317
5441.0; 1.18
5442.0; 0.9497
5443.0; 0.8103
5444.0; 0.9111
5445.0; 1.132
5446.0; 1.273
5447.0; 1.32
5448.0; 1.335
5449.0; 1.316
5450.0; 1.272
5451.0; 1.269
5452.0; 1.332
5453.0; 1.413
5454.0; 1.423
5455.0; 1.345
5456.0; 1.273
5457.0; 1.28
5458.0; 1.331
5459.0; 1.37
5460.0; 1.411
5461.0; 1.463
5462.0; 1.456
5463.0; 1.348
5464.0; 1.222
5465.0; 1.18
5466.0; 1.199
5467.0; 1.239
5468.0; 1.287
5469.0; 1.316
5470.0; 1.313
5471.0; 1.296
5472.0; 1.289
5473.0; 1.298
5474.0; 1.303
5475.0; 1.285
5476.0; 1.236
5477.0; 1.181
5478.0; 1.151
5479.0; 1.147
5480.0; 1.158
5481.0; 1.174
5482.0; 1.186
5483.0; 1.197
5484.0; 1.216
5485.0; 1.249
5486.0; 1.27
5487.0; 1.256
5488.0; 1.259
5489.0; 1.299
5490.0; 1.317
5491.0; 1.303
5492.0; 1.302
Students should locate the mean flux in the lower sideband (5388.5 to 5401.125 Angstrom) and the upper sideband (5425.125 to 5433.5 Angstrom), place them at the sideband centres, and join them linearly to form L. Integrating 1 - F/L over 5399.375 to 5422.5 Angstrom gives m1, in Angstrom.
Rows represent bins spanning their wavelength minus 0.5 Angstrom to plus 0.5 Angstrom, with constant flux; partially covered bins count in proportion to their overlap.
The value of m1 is 2.1 Angstrom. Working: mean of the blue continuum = 1.25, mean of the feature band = 1.22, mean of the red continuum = 1.44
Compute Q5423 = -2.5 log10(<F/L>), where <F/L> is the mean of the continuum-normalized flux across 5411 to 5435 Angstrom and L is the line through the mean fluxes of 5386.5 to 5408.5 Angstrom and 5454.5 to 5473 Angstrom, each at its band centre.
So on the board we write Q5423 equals -0.07 mag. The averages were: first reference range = 1.22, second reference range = 1.31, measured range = 1.34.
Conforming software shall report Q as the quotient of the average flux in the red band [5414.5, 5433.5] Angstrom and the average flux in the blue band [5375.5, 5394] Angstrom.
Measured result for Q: 1.10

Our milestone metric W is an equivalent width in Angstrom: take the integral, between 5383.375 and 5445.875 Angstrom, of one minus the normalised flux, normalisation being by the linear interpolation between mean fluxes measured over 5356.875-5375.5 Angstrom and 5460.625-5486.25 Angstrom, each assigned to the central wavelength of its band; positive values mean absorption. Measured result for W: 1.1 Angstrom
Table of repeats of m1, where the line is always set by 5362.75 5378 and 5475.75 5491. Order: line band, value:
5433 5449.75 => 0.2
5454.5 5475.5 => -1.4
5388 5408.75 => 0.3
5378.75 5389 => -0.3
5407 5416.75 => 0.7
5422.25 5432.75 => -1.6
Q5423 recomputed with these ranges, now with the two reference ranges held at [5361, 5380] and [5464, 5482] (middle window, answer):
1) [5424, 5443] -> -0.07 mag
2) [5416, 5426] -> -0.06 mag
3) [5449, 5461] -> -0.09 mag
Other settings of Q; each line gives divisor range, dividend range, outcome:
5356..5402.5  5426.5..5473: 1.03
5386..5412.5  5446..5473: 1.10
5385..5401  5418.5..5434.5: 1.12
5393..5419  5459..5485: 1.04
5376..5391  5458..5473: 1.05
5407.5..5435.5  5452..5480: 1.00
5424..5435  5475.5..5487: 0.85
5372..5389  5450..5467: 1.05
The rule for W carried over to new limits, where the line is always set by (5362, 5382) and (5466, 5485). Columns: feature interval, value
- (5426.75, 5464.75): -1.94 Angstrom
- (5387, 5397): 0.18 Angstrom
